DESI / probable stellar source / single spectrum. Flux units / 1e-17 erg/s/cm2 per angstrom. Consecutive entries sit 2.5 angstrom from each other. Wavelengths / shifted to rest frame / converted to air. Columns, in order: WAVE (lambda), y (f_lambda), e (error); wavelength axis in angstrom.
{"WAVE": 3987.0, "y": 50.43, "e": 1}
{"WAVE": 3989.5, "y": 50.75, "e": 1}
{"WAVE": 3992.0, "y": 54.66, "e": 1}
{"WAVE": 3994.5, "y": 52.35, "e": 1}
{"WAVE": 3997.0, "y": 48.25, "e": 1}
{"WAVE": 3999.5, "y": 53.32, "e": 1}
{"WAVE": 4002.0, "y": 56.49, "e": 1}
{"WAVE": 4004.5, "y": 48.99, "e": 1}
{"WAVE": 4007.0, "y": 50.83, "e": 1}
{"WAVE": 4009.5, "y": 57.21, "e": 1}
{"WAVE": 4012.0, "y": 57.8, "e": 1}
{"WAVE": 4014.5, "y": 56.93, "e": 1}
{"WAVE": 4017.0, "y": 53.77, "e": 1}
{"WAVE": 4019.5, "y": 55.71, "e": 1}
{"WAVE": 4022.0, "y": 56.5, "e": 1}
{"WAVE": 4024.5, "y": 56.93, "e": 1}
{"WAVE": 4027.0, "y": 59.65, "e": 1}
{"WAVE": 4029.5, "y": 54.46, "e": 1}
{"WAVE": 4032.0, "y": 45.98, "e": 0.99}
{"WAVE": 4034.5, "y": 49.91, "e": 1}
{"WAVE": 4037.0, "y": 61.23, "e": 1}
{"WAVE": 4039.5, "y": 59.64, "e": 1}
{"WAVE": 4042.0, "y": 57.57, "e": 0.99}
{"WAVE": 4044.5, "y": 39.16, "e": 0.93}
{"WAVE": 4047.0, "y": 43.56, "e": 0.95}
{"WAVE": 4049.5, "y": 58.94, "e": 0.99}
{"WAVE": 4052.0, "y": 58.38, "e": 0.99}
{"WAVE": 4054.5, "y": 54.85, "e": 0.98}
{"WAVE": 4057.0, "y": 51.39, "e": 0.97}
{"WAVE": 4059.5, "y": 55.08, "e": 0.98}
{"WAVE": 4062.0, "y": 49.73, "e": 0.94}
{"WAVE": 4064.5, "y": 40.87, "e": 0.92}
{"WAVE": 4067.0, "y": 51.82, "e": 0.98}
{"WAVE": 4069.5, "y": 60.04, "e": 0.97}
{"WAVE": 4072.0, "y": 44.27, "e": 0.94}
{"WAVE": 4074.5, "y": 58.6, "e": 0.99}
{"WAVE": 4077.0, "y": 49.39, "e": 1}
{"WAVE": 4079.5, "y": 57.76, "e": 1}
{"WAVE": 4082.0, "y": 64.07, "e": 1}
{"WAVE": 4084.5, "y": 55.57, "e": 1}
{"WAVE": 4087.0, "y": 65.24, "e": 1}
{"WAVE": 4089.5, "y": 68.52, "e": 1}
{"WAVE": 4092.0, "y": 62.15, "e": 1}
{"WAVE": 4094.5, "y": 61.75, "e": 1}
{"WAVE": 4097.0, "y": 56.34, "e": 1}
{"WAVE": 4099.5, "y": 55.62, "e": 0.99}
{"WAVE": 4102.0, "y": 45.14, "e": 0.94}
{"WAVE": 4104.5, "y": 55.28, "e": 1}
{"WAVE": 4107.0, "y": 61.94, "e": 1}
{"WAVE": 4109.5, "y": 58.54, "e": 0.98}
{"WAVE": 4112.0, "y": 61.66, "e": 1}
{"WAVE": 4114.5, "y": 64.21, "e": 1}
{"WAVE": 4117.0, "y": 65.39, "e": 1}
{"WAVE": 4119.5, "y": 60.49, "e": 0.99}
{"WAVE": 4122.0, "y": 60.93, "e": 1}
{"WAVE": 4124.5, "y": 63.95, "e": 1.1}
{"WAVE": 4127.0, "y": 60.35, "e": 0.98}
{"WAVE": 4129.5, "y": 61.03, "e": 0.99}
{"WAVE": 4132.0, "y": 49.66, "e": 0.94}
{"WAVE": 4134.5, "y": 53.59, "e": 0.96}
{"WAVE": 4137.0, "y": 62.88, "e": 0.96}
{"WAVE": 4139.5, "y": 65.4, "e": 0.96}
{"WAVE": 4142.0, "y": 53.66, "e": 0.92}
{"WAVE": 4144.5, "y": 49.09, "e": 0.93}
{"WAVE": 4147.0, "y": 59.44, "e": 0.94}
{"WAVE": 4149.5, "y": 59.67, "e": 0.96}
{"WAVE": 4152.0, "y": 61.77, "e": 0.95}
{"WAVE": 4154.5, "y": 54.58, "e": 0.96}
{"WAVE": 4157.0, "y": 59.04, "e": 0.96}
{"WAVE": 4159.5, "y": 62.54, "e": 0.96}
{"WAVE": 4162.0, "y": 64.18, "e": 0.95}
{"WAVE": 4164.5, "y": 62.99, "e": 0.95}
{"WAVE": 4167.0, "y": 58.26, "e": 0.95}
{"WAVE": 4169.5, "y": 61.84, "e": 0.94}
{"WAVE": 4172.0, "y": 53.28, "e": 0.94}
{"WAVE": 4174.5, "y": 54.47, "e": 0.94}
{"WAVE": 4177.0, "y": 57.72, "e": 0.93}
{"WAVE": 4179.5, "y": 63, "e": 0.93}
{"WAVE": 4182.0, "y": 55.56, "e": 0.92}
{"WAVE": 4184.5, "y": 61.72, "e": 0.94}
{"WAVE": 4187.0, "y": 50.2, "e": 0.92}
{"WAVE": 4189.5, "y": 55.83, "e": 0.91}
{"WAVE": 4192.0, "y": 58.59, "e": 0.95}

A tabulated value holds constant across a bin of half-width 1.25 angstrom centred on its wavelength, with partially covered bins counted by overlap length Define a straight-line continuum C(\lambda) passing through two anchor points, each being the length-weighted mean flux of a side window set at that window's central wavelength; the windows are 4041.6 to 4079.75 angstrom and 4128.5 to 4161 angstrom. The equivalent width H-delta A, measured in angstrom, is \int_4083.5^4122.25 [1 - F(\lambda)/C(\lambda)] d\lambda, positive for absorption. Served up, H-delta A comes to -3.6 angstrom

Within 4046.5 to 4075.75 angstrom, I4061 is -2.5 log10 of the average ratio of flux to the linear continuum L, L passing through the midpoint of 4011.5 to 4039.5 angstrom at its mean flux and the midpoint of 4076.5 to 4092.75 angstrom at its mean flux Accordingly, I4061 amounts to 0.12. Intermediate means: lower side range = 55.5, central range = 52.5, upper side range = 60.8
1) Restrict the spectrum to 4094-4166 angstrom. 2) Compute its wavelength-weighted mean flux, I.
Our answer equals 59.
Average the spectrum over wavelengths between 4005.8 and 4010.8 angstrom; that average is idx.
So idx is 54.1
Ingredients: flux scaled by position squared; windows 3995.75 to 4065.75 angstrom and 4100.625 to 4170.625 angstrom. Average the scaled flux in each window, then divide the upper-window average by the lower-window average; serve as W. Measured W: 1.2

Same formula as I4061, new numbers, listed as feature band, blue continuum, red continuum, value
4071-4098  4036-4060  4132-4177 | -0.06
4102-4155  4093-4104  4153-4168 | -0.03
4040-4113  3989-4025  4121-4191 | 0.02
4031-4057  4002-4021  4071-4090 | 0.06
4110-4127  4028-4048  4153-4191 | -0.12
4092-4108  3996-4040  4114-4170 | 0.03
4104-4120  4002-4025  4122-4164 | -0.06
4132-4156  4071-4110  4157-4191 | 0.02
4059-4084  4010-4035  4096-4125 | 0.08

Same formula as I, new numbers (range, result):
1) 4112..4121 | 63.1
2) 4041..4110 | 55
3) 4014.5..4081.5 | 53.5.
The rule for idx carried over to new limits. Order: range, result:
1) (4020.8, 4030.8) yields 56.8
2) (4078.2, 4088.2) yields 60.6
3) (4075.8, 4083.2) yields 57.1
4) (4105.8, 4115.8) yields 61.6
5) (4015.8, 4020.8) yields 54.8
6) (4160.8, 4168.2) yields 61.8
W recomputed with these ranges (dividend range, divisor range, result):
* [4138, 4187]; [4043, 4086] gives 1.17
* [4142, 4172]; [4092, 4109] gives 1.07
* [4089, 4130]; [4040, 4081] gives 1.18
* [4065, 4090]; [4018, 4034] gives 1.07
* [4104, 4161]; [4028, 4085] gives 1.16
